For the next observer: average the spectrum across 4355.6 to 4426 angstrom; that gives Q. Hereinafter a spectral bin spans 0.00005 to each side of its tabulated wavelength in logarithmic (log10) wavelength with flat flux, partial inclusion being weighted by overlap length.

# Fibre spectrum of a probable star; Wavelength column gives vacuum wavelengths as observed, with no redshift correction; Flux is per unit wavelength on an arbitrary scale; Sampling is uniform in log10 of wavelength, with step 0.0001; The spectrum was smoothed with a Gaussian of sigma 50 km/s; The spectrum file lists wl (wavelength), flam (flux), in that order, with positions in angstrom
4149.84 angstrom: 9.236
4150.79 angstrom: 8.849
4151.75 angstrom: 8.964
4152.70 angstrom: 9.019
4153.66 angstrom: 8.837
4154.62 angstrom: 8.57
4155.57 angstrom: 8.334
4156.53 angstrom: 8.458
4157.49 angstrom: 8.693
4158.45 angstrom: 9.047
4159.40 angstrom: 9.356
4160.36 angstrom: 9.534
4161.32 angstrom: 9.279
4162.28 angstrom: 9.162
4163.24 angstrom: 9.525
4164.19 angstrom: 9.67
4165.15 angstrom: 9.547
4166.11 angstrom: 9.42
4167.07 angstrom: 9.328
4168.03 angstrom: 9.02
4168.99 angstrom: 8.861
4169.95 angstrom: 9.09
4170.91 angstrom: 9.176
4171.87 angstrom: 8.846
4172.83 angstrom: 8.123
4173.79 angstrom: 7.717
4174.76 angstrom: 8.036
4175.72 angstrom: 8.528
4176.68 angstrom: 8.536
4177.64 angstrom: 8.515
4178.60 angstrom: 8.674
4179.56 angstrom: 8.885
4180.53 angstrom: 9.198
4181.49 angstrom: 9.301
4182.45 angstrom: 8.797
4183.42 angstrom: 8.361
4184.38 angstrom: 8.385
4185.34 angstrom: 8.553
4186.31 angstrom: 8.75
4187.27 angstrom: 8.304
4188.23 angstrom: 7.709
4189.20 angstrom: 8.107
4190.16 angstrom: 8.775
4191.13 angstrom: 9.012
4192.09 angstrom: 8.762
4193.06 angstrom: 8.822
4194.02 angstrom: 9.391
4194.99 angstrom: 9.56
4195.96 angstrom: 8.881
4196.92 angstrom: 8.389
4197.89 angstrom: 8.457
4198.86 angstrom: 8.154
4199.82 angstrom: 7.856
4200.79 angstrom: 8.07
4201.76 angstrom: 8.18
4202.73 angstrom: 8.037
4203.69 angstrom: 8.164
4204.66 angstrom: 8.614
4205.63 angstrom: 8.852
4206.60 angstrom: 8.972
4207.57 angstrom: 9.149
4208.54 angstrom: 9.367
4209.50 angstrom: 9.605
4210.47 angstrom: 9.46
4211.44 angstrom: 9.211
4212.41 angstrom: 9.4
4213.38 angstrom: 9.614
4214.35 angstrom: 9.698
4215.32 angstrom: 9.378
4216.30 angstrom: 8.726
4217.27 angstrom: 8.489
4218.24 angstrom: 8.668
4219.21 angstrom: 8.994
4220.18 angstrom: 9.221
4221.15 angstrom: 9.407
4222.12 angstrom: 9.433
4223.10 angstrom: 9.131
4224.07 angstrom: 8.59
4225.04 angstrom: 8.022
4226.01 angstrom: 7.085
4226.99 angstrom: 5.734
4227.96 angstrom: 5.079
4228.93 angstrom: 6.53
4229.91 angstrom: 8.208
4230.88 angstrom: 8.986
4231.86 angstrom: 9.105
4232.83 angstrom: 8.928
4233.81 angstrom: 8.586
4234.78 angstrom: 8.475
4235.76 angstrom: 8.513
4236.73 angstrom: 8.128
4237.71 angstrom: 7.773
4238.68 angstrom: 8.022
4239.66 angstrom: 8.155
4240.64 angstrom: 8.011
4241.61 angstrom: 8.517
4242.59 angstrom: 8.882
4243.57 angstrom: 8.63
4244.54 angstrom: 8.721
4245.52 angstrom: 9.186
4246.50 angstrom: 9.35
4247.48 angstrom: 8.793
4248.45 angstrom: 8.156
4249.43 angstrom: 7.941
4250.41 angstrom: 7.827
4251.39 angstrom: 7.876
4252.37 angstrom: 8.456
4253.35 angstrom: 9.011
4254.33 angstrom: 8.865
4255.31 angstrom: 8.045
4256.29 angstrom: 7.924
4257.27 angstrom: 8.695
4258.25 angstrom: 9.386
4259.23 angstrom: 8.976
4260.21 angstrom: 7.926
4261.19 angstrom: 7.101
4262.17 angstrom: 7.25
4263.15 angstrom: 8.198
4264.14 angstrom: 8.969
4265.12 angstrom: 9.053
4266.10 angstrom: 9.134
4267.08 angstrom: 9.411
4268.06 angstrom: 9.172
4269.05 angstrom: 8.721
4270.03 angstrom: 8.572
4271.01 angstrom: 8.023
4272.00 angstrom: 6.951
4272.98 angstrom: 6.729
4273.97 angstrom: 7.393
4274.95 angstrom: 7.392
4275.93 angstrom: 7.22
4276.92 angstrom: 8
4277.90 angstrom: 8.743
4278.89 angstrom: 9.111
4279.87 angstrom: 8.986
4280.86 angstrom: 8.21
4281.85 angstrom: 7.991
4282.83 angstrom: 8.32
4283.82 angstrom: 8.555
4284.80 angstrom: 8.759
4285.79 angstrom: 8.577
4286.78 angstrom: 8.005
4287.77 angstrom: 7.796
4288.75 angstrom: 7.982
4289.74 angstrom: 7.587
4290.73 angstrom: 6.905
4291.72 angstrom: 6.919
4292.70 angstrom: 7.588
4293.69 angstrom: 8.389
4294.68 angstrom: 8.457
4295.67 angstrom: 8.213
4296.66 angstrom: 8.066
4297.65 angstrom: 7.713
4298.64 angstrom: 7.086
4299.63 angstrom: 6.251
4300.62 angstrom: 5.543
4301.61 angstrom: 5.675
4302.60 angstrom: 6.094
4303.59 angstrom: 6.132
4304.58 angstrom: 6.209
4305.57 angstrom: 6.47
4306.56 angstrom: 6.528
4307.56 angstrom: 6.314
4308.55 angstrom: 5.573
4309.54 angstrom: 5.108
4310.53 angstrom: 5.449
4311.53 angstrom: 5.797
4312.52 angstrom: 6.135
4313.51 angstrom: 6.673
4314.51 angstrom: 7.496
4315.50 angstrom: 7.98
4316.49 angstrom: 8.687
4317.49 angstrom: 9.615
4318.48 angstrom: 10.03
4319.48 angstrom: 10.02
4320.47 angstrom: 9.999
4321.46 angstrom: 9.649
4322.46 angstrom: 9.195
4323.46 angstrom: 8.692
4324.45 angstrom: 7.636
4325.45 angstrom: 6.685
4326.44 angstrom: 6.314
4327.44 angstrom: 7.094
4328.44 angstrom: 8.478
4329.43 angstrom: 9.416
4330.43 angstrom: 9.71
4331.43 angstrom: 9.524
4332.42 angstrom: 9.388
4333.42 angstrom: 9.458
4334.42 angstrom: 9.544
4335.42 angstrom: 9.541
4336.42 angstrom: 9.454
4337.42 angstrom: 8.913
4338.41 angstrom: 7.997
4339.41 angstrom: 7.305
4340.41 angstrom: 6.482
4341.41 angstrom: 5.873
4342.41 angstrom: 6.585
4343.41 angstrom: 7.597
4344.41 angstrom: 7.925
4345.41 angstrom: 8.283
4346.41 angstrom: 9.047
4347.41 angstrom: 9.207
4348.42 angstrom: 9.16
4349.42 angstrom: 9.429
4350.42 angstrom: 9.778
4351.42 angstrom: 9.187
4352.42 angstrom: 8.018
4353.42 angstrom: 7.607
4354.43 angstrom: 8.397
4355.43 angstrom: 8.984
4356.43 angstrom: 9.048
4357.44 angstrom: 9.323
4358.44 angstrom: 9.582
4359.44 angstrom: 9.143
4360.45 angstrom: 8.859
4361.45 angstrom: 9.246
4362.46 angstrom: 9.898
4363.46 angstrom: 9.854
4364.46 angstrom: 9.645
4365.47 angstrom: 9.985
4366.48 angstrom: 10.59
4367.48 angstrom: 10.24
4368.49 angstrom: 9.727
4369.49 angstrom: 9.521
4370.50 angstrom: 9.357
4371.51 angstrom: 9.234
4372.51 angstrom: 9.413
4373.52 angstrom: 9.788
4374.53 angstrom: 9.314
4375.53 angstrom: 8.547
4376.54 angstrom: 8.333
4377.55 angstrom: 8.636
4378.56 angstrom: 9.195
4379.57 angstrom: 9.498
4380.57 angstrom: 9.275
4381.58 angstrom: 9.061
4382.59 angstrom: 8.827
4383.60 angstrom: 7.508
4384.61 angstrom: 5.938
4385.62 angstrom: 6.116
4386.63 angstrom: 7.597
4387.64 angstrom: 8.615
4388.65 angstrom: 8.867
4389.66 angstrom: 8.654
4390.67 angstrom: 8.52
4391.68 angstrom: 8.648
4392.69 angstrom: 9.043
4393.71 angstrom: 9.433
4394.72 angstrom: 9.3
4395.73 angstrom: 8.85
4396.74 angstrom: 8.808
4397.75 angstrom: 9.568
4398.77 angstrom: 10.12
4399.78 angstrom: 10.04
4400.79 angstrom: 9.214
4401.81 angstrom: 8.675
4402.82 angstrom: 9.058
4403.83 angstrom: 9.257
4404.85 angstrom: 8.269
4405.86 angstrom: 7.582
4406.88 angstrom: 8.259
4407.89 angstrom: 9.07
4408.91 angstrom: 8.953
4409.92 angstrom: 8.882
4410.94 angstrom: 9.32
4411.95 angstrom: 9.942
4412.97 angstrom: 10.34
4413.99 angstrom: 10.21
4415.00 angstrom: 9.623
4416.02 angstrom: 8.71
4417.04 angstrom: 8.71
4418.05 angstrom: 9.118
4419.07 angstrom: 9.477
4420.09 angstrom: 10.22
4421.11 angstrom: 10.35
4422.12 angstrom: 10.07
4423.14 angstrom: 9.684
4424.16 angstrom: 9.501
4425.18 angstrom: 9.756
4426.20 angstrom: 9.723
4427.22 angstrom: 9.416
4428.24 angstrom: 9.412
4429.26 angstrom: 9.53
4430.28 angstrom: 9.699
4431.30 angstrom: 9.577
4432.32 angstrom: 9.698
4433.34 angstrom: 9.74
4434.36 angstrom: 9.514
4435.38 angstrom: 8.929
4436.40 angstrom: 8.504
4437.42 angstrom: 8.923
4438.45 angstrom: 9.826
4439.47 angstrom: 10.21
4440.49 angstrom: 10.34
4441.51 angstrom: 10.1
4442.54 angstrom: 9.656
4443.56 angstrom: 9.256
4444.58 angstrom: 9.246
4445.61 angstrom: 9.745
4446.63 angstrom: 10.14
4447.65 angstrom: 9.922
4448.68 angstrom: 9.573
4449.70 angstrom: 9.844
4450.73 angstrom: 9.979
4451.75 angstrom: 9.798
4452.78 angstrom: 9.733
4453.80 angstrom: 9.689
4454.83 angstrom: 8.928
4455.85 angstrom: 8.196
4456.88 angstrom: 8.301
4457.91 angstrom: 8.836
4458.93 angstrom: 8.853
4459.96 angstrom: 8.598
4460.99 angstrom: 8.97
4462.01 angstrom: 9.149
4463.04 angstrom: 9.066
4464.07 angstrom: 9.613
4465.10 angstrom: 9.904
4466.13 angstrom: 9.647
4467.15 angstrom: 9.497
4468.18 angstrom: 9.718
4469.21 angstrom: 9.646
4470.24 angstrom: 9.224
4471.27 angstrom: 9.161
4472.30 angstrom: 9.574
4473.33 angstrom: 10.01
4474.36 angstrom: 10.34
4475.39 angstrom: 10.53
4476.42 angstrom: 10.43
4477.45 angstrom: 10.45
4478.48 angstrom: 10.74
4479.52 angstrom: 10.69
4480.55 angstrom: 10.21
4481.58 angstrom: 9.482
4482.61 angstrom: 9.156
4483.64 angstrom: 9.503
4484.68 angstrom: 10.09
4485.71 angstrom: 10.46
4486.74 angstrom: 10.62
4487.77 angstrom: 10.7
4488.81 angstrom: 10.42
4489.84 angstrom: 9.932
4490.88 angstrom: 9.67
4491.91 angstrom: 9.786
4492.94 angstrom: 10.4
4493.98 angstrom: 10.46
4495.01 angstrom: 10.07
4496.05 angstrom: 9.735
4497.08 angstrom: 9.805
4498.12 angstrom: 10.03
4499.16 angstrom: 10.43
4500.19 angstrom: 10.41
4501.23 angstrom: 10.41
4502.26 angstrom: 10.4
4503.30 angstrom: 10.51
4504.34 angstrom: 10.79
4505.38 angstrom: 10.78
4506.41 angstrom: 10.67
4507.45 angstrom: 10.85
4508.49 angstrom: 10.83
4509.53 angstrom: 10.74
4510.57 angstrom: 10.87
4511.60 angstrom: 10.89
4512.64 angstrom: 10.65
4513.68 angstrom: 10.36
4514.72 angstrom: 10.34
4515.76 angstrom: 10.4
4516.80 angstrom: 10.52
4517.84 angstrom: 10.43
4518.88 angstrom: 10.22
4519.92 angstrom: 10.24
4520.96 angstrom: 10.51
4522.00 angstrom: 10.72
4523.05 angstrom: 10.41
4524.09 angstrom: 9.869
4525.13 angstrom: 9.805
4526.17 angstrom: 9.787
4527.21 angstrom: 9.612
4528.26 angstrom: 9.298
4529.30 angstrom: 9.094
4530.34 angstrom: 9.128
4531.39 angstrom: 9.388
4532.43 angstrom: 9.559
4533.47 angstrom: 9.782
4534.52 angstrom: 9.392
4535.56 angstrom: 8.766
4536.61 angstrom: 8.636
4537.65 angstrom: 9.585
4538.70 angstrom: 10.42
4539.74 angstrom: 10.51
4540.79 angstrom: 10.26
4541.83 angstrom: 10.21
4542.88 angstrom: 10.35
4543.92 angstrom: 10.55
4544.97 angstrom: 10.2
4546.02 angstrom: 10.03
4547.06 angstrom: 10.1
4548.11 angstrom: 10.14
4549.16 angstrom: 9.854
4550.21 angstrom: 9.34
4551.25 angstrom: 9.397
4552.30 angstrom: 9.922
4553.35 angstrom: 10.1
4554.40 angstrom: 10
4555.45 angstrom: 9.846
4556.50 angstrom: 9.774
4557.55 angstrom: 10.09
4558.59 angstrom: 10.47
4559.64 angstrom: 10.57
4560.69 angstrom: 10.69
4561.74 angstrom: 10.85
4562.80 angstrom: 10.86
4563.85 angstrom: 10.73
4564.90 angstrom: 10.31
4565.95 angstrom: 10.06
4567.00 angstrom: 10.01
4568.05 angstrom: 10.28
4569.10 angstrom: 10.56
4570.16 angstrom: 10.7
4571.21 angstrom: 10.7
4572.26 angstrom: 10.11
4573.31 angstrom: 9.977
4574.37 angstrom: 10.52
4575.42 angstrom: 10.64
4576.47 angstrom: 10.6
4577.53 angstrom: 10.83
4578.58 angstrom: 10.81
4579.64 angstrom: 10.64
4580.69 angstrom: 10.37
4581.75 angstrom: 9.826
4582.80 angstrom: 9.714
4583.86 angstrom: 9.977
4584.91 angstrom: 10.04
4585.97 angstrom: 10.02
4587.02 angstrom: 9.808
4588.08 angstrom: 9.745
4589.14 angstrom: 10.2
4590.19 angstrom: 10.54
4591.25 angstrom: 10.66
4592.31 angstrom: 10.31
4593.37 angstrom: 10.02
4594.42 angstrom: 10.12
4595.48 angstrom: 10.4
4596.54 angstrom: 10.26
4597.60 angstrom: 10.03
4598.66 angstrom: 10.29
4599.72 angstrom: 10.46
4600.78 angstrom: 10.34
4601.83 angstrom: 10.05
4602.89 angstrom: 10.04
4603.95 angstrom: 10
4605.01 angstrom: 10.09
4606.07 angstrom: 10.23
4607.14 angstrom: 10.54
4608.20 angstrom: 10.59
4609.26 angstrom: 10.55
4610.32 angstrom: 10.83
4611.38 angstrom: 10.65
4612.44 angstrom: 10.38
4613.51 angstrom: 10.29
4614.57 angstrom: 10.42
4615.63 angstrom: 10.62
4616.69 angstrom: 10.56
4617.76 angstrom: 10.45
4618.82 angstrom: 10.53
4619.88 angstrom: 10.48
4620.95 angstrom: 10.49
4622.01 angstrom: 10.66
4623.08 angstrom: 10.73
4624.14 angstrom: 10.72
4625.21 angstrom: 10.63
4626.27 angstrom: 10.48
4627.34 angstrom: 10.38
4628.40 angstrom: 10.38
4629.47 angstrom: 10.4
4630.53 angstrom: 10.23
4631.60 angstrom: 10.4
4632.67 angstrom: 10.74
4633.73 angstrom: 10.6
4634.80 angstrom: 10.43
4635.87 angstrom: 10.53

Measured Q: 9.15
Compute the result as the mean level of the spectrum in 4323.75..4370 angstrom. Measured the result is 8.76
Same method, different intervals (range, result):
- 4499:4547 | 10.2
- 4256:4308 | 7.8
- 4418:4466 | 9.5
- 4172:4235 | 8.58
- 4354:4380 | 9.36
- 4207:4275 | 8.47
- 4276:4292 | 8.14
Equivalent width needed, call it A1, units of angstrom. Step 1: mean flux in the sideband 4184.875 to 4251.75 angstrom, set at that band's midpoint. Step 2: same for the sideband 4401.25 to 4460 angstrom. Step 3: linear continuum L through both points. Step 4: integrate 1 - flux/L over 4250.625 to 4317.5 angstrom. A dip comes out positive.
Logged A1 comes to 8.4 angstrom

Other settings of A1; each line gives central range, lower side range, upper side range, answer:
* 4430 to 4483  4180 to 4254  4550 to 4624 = 0.6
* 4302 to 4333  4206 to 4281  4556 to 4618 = 4.2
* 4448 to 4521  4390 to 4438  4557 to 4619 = -1.9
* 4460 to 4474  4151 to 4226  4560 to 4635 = 0.6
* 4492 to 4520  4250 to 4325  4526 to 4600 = -2.4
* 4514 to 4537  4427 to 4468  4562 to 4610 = 0.2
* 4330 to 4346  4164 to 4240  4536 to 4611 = 1.5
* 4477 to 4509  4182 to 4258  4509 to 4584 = -1.2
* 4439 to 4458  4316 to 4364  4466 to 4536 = 0.2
